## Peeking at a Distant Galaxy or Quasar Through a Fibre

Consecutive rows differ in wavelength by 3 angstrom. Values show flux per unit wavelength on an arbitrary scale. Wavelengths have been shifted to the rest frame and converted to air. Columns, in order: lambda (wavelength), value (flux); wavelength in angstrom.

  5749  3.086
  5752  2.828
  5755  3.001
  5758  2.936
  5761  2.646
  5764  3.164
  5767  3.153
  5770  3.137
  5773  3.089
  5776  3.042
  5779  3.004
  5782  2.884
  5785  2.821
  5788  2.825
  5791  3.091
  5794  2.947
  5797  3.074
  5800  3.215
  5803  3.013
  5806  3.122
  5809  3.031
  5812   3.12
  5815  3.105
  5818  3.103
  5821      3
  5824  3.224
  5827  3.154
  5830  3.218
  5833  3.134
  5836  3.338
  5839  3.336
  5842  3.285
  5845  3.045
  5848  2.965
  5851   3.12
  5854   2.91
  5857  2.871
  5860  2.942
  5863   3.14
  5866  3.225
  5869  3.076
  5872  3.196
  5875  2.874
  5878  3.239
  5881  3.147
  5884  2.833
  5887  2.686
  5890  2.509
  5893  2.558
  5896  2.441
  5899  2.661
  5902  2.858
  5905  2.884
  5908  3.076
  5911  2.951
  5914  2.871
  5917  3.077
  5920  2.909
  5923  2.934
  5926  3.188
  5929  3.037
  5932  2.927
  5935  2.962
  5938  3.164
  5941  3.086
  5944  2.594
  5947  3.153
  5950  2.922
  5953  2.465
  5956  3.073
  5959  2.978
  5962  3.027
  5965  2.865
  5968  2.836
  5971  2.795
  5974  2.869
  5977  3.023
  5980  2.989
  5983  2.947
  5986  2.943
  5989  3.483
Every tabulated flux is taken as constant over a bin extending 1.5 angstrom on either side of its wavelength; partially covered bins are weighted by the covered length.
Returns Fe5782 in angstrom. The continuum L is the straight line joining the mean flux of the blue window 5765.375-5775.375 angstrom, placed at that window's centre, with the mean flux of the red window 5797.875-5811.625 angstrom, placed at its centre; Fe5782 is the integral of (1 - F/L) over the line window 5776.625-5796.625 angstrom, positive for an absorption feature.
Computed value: 1.07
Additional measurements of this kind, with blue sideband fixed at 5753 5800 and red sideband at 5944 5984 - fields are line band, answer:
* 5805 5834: -1.4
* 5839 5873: -1.4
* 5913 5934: -0.5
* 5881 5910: 1.9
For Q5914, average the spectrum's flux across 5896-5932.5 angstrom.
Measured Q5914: 2.93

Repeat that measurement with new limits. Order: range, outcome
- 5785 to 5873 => 3.09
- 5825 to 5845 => 3.23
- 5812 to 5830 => 3.13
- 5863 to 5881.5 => 3.13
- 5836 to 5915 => 2.96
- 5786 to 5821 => 3.05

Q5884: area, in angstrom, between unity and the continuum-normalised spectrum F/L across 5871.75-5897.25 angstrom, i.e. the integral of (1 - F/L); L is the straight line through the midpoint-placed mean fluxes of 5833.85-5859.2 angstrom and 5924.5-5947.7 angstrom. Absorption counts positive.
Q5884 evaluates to 2.1 angstrom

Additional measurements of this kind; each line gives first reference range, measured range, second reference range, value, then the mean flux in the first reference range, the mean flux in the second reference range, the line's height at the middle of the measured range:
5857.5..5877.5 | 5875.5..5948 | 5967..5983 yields 2.43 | 3.07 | 2.91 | 3.01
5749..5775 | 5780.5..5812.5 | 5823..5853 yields 0.74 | 3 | 3.18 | 3.08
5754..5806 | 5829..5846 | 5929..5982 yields -1.43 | 3.01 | 2.93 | 2.98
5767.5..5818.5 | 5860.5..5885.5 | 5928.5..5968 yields -0.84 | 3.04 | 2.94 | 2.99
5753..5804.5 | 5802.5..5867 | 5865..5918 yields -3.55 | 3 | 2.89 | 2.95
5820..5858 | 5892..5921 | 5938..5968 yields 1.64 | 3.13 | 2.92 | 3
